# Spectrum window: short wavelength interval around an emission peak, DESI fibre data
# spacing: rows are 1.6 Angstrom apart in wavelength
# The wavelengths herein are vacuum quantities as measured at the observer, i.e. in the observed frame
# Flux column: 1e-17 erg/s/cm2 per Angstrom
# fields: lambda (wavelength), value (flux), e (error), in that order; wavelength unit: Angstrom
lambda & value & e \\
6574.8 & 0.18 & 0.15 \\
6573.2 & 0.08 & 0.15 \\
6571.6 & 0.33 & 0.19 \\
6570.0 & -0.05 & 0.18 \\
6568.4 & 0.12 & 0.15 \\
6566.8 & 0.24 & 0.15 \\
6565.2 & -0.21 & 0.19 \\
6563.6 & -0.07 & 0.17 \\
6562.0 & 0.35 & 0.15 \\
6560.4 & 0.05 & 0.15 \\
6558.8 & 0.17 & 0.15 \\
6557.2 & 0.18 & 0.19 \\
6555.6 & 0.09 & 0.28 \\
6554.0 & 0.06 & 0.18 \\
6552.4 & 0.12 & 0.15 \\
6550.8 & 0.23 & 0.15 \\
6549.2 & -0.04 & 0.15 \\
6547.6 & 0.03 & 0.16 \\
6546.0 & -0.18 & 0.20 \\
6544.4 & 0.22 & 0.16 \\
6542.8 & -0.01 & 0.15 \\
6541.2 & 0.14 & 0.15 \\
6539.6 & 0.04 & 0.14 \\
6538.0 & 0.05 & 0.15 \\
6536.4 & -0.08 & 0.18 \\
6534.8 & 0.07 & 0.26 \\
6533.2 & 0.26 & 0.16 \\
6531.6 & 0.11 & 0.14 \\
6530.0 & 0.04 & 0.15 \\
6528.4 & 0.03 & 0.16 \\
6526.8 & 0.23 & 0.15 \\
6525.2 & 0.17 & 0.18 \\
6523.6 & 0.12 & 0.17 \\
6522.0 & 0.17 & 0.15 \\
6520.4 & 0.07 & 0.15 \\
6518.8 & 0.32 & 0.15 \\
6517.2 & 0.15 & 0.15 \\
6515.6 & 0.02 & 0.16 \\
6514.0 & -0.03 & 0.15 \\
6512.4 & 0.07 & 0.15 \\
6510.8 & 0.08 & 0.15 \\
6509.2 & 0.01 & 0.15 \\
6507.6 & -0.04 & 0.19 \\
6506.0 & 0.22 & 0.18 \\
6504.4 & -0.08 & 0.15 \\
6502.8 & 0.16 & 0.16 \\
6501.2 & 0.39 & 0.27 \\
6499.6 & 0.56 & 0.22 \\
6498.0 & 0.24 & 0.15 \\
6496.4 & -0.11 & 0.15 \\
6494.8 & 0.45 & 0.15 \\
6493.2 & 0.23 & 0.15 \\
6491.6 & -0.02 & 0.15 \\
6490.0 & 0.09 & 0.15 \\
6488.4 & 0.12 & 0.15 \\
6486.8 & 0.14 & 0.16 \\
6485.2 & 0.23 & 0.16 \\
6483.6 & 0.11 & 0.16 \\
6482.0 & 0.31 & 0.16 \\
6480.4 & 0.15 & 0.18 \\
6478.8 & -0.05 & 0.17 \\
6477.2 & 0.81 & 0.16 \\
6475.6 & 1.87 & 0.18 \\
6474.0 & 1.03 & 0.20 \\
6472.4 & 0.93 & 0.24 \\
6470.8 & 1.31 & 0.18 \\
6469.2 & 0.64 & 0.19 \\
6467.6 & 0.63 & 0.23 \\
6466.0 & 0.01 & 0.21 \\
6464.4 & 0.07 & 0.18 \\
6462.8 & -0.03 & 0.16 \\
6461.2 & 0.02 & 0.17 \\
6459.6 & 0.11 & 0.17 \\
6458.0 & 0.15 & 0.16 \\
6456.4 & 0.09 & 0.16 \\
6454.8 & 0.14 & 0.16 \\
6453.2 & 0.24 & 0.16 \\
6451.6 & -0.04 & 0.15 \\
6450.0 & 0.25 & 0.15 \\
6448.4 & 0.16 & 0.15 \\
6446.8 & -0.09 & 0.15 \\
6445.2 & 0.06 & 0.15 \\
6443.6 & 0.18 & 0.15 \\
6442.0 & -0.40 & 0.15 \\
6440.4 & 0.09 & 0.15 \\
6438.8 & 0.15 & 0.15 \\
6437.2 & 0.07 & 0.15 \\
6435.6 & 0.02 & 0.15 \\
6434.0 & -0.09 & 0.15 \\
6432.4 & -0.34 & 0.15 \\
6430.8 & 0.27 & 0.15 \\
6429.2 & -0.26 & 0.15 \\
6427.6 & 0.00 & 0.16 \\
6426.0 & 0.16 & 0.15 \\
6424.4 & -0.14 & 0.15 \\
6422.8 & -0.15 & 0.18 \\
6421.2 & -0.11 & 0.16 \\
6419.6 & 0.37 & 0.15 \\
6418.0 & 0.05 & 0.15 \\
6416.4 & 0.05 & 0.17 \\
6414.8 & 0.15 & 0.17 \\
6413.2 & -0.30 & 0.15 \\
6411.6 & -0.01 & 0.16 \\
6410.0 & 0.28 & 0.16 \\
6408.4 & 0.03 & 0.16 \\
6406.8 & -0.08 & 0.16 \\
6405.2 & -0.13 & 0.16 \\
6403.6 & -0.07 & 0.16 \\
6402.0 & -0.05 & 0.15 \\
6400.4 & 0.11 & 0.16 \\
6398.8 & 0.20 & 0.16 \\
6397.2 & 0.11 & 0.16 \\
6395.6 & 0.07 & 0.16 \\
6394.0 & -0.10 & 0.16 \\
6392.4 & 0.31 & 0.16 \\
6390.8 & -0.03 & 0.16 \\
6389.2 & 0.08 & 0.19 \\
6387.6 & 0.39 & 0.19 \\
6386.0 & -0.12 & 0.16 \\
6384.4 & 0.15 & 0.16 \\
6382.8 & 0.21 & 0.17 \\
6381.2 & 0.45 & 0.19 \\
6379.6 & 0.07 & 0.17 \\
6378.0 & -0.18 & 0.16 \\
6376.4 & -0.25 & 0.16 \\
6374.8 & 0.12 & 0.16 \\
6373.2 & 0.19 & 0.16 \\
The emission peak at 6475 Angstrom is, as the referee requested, [O II] 3727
